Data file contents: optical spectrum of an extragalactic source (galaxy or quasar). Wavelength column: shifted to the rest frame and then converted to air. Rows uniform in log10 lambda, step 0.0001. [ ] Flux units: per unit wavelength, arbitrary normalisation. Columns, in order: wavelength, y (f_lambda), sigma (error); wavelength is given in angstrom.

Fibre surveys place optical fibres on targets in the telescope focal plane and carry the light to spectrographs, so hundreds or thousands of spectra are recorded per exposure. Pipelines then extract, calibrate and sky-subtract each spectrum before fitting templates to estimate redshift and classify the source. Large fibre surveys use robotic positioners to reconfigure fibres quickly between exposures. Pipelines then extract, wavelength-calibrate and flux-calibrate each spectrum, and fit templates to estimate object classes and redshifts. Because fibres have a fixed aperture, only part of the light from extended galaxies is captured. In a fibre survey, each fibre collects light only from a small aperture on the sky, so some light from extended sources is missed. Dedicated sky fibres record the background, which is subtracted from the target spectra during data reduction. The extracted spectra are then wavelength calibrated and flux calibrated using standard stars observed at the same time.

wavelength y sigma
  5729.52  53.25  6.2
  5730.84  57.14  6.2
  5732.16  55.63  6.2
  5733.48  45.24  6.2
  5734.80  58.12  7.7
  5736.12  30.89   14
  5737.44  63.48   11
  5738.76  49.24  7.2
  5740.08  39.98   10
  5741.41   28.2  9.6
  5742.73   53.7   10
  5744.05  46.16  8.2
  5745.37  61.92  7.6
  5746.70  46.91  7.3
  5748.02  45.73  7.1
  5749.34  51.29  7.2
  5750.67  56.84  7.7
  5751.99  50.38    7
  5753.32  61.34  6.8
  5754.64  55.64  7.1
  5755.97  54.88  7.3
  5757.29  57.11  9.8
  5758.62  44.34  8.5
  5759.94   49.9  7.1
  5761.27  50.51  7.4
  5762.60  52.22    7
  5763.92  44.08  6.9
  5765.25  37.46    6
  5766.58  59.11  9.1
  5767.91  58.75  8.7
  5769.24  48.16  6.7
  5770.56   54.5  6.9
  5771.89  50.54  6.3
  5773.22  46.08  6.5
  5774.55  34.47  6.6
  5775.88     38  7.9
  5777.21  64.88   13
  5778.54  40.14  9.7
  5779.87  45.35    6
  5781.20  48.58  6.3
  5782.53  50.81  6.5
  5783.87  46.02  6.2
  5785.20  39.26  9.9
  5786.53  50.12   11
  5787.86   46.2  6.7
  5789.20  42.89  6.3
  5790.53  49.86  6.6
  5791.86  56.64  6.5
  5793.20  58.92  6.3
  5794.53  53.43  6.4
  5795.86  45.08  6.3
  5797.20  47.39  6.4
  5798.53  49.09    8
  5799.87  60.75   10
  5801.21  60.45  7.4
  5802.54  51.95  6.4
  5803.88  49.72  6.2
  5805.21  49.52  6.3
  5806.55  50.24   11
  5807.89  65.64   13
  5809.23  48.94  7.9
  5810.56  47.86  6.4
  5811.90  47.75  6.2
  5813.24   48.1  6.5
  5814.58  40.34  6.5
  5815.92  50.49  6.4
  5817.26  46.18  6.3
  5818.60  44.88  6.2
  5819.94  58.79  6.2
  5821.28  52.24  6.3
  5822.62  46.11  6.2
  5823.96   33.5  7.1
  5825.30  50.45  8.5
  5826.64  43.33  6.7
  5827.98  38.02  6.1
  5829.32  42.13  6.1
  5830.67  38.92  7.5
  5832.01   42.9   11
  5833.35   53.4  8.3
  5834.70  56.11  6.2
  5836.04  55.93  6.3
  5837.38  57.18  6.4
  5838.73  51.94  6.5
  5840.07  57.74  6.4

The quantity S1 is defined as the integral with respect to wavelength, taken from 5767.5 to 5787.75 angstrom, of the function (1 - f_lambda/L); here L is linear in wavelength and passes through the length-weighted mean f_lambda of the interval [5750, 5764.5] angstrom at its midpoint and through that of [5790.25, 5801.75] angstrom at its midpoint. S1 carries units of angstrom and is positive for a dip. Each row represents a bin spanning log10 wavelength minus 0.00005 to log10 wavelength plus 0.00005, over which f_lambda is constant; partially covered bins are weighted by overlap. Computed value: 2.1 angstrom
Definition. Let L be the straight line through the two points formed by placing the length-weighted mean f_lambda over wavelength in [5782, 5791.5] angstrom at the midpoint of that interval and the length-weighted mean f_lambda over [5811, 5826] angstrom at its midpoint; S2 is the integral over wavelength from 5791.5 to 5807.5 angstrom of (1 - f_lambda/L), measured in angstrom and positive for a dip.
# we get -2.1 angstrom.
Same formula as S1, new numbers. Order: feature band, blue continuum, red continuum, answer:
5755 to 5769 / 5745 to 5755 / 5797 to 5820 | 0.5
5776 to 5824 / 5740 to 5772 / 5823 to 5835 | -3.3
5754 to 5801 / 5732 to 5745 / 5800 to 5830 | -1.6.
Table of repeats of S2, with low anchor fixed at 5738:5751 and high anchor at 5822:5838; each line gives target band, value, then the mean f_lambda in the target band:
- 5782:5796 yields -0.6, 49.2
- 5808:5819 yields -0.2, 47.8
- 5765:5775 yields -0.4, 49.4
